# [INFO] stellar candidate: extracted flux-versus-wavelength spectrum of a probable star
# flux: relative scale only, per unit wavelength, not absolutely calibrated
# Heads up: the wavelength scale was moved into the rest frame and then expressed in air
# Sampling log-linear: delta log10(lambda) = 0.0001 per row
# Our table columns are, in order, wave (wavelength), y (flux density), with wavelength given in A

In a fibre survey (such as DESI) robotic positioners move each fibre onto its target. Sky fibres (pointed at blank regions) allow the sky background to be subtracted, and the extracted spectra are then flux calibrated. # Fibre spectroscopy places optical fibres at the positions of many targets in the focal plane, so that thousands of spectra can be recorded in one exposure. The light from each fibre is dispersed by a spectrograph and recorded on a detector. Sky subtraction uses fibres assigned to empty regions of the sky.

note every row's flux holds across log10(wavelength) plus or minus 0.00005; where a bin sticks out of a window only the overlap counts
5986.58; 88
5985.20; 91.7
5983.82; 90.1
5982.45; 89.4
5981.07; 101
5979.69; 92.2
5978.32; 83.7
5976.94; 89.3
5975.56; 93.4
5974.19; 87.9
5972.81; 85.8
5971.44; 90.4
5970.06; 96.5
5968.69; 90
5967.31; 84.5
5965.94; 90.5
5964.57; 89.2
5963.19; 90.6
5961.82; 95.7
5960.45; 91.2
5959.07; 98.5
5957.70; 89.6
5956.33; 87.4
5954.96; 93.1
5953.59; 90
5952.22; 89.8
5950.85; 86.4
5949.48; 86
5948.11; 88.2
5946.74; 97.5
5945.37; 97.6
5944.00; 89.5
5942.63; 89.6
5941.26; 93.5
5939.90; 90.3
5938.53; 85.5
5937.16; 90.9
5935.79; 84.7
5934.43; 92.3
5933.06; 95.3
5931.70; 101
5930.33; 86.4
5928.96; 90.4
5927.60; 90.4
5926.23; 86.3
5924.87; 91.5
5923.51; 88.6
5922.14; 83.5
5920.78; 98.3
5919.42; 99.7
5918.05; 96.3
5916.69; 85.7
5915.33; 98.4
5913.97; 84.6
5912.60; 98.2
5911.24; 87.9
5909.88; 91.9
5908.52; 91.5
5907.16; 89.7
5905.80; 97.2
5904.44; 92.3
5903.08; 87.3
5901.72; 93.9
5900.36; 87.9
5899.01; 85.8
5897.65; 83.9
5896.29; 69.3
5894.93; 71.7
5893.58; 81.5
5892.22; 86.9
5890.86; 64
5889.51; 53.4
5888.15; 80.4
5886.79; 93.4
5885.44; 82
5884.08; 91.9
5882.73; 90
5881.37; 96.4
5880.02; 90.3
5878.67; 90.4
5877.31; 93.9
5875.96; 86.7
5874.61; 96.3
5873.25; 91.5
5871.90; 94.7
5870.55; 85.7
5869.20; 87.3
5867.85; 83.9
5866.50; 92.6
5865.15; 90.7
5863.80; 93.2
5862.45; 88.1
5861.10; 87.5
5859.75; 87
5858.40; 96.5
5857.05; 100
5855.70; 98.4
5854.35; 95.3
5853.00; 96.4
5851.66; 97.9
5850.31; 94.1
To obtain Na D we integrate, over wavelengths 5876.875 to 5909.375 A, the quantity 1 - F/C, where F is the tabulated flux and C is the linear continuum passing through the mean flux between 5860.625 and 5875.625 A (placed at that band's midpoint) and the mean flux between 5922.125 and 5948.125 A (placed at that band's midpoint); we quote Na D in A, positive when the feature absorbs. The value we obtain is 1.88 A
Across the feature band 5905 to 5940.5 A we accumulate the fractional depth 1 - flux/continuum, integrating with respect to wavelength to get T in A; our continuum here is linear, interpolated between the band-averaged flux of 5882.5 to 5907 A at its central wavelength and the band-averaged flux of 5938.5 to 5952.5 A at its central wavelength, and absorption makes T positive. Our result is -1.7 A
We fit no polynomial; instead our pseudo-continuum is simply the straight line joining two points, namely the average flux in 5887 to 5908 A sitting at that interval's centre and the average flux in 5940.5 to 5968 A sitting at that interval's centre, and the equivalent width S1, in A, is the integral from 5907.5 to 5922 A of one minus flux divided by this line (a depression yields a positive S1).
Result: -1.4 A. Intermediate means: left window 82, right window 90.9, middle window 92.8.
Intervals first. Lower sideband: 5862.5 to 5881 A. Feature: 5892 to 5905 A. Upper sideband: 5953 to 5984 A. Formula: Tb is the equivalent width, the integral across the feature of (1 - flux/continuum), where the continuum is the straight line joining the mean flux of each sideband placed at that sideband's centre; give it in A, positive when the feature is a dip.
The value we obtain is 1.0 A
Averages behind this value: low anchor 90.6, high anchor 90.9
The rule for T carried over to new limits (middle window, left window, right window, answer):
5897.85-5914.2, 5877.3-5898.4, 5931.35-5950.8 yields -1.04 A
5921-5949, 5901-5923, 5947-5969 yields 0.14 A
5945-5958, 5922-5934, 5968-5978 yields 0.00 A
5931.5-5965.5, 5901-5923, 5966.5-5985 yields -0.01 A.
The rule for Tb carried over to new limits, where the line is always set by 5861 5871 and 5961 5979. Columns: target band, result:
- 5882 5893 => 1.1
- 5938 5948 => -0.3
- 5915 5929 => -0.4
